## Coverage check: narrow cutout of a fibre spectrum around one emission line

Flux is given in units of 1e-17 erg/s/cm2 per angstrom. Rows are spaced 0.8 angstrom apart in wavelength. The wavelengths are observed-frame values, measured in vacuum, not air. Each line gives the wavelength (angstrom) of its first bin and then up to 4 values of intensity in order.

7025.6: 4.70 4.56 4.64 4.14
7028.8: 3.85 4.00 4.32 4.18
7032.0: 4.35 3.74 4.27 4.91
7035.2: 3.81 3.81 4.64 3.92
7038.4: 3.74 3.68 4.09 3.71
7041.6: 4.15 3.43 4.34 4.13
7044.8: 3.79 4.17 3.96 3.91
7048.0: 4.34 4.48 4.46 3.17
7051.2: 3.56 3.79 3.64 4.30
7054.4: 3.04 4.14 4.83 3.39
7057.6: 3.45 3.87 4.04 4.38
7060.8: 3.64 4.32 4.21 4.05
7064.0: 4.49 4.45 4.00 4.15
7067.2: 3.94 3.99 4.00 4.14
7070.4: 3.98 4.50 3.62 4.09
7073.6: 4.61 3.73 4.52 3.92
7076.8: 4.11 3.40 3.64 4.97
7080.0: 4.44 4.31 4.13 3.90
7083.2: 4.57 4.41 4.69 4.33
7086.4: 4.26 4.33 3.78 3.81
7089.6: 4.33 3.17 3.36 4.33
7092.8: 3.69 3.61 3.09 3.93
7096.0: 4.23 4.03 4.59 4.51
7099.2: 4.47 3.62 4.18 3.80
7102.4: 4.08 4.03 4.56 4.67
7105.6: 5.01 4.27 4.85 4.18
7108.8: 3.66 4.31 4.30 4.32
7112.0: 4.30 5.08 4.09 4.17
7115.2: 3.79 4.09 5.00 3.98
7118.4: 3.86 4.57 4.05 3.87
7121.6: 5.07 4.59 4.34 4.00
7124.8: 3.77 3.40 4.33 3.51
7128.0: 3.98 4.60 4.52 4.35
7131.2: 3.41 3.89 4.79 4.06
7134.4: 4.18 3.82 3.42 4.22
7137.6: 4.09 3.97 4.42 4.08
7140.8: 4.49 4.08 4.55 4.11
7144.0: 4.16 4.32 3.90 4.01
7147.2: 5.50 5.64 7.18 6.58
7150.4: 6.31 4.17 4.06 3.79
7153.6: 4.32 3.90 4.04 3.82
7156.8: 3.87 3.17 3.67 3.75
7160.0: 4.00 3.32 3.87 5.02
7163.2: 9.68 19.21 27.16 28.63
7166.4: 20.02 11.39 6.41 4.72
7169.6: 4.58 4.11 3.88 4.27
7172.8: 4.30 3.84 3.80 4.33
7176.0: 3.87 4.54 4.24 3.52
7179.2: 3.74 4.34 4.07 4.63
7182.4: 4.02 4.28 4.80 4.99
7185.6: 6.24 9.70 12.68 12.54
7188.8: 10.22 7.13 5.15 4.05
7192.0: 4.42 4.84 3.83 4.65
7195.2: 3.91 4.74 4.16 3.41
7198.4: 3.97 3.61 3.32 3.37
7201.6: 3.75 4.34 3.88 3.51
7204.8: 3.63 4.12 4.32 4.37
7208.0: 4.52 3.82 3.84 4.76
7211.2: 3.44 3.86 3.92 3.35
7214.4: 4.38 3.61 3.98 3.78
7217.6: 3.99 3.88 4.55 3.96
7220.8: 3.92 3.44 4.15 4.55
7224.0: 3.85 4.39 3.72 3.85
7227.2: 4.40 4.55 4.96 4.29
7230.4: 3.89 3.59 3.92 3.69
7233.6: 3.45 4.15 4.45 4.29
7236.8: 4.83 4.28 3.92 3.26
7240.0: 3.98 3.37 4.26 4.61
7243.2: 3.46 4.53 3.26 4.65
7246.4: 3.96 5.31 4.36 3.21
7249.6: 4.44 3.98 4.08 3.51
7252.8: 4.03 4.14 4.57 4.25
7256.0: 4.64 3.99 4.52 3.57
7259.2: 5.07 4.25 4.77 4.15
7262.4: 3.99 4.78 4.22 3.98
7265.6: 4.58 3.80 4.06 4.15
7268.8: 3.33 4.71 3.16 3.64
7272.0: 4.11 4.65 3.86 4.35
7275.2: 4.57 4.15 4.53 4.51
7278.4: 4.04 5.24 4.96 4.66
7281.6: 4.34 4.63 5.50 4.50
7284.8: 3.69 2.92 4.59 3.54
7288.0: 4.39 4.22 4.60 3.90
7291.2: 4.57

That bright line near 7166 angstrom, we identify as Halpha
